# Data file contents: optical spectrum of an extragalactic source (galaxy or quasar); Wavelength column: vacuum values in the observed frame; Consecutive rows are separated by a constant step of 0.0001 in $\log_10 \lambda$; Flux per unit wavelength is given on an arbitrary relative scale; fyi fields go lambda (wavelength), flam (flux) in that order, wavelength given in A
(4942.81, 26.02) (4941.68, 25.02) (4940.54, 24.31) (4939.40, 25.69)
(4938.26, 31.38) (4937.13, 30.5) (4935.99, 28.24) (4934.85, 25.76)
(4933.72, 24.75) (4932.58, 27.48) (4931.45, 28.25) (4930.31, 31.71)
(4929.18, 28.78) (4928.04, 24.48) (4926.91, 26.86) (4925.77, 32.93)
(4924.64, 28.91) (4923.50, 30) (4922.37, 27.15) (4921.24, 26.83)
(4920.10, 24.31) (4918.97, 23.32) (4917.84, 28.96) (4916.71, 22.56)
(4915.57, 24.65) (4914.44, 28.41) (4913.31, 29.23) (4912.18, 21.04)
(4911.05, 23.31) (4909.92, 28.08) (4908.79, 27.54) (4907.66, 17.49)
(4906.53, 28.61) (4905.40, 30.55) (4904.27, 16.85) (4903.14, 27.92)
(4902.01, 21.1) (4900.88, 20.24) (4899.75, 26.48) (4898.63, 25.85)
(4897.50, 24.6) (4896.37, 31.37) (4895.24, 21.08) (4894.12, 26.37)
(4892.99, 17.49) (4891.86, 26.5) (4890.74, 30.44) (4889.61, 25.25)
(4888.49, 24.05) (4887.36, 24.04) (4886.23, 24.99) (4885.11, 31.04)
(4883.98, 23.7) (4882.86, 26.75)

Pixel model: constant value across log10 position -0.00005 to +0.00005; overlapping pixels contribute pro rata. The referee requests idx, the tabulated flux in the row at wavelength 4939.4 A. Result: 25.69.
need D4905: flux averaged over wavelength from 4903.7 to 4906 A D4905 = 23.8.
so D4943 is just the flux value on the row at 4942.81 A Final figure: 26.02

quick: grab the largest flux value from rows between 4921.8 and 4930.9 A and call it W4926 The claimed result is 32.93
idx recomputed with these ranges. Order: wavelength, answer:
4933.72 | 24.75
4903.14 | 27.92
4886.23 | 24.99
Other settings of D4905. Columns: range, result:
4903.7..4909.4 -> 24.2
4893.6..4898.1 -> 25.8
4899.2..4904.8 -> 22.5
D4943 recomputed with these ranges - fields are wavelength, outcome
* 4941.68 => 25.02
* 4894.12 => 26.37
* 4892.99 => 17.49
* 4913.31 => 29.23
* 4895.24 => 21.08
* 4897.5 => 24.6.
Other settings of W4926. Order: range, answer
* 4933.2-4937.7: 30.5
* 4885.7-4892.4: 30.44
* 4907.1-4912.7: 28.08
